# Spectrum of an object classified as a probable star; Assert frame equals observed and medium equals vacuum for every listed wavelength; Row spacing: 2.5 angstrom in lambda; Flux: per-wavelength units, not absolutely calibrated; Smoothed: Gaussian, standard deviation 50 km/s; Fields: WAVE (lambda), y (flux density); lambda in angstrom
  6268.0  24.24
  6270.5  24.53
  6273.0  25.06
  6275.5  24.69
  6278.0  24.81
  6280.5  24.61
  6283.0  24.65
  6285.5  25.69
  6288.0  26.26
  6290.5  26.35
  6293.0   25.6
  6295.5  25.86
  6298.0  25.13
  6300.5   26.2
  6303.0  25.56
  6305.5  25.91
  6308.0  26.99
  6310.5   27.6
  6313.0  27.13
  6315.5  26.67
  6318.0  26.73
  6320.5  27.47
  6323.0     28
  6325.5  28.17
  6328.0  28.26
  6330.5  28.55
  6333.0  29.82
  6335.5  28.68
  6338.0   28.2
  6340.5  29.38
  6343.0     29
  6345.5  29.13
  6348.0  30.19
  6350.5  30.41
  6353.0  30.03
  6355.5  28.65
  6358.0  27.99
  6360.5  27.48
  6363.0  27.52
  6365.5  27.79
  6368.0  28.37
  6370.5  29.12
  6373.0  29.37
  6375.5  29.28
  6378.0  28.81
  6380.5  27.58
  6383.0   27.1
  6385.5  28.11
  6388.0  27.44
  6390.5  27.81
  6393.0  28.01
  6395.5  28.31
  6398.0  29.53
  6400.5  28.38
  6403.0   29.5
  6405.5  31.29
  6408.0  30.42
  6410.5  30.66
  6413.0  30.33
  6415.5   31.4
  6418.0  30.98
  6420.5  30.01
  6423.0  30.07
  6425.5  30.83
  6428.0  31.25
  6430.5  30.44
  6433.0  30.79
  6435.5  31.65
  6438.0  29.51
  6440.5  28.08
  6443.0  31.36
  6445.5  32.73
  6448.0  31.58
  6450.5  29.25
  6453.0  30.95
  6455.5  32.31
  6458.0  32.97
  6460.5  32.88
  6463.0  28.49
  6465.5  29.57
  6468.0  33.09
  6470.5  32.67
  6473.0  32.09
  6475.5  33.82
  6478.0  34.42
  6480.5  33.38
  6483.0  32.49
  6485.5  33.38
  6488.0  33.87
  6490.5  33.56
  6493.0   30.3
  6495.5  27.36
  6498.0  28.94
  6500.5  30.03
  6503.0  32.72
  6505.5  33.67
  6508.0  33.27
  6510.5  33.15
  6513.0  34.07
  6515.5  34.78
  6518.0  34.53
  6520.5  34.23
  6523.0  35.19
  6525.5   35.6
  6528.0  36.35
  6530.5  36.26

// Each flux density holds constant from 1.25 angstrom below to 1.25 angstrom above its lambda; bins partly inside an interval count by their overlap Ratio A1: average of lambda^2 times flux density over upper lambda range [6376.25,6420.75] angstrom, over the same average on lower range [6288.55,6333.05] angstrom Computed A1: 1.11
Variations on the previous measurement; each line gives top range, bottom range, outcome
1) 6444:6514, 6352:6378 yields 1.16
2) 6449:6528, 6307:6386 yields 1.20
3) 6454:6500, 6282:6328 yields 1.27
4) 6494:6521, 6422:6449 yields 1.08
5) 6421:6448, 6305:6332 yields 1.16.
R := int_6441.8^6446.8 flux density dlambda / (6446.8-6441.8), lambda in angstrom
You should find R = 32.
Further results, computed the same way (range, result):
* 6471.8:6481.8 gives 33.4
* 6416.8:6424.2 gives 30.4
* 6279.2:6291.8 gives 25.5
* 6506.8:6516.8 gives 33.8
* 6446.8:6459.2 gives 31.4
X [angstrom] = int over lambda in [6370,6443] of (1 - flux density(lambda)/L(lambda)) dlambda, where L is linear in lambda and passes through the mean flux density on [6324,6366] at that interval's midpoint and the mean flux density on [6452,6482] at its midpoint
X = 2.3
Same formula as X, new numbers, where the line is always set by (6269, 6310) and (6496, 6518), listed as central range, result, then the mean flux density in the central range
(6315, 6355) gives -2.5 angstrom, 28.7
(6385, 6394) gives 0.3 angstrom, 27.8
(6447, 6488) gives -1.2 angstrom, 32.1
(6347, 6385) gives -0.9 angstrom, 28.6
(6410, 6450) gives -0.9 angstrom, 30.7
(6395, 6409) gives -0.2 angstrom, 29.6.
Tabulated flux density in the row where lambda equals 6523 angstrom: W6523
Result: 35.19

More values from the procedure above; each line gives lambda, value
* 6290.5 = 26.35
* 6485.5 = 33.38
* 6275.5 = 24.69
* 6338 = 28.2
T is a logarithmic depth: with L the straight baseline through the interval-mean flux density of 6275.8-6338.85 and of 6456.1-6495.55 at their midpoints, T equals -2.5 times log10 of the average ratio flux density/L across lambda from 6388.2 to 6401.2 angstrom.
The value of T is 0.05 mag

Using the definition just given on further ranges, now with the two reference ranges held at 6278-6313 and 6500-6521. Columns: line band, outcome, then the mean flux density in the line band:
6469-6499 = 0.01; 32.2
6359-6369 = 0.02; 27.8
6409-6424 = -0.02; 30.6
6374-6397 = 0.04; 28.1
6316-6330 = -0.03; 27.7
